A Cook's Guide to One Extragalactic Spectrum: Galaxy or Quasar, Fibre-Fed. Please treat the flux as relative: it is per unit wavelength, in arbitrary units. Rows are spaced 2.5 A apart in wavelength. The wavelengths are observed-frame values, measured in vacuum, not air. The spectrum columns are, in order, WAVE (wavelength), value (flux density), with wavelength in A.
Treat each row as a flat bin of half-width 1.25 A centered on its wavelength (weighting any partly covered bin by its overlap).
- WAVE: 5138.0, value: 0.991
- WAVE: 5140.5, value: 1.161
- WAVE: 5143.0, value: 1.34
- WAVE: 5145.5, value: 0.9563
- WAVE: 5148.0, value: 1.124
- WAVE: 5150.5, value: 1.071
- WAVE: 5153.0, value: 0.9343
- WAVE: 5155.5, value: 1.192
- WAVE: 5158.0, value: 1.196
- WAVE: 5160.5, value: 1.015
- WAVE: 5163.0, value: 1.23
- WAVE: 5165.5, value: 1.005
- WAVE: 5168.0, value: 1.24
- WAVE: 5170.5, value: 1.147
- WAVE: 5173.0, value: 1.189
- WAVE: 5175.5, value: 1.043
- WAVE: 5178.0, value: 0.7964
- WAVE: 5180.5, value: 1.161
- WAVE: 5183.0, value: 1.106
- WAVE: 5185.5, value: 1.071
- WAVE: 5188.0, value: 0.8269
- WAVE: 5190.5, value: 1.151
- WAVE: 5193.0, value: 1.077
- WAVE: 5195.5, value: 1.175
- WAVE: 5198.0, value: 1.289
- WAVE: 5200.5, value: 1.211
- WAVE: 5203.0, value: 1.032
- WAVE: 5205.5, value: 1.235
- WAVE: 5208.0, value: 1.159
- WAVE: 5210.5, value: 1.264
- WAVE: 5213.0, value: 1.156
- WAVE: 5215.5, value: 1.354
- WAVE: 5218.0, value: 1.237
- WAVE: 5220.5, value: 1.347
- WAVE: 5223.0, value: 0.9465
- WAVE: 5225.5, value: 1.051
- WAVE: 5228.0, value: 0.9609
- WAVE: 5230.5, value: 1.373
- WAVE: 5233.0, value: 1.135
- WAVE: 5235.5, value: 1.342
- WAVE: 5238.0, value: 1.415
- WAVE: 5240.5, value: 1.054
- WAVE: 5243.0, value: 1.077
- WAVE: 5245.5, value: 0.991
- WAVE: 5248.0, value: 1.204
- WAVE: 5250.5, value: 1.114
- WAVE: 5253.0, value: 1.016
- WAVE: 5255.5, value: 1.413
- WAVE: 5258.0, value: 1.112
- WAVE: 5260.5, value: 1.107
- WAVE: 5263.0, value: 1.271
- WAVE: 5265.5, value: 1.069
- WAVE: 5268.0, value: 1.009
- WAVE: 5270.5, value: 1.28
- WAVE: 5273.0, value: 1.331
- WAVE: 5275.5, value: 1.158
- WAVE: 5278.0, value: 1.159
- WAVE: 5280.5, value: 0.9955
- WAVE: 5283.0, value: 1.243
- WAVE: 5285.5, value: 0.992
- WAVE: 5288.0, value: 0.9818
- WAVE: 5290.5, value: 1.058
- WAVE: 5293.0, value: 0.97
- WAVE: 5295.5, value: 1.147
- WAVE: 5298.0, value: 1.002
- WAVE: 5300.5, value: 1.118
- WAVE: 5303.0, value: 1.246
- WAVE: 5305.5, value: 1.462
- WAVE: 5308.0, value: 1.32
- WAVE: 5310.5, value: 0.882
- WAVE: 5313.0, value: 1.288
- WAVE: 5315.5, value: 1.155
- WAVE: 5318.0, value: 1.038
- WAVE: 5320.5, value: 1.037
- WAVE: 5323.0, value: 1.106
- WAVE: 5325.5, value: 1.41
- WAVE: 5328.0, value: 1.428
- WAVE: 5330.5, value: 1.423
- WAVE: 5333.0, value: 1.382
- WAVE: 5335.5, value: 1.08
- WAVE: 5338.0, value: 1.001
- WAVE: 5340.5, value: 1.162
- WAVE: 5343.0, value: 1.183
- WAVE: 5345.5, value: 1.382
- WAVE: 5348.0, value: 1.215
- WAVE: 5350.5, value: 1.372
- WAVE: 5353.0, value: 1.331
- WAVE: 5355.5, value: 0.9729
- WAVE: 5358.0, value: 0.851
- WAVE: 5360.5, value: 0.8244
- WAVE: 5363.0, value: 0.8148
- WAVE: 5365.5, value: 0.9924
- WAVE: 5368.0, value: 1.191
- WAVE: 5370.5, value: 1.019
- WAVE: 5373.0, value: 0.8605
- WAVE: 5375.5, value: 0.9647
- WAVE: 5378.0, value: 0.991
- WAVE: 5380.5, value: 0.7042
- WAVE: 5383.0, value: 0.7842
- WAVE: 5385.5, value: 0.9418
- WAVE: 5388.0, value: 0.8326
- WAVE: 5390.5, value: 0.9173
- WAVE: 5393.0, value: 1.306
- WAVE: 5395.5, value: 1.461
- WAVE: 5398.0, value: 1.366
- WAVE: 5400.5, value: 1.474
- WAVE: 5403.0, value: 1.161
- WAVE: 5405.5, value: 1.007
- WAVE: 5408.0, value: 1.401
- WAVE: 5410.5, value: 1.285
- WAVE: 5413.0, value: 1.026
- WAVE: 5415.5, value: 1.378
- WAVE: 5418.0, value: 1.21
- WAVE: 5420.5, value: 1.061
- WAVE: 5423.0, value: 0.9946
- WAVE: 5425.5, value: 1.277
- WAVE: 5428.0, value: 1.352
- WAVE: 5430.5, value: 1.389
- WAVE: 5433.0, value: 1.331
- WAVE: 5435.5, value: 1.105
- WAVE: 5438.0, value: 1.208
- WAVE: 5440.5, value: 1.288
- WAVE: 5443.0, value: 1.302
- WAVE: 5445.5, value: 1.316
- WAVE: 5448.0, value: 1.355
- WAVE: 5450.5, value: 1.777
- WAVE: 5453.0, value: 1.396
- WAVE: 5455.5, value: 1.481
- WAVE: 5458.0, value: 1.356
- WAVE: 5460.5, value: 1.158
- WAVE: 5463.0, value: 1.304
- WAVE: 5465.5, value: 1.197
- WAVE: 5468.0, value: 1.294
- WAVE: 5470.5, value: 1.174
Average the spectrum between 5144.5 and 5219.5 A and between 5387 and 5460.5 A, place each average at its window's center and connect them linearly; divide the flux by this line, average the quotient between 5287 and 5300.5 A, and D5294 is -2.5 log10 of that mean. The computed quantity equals 0.15 mag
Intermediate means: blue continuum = 1.12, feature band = 1.04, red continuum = 1.27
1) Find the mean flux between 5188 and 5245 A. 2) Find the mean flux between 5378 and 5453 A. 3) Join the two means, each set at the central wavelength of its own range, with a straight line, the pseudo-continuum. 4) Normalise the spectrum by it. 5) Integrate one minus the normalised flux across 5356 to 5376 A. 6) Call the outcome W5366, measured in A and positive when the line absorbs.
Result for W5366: 4.3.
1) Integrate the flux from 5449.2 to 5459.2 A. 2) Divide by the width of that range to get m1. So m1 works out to 1.5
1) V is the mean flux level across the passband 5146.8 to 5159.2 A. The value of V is 1.1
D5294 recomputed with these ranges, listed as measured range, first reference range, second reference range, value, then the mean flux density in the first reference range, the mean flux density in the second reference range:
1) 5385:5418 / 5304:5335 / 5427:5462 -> 0.09 mag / 1.24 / 1.34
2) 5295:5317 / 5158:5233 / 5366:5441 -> -0.04 mag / 1.13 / 1.14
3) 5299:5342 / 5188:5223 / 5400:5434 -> 0.00 mag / 1.18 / 1.23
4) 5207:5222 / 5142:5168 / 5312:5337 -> -0.09 mag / 1.11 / 1.23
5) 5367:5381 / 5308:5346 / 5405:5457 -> 0.27 mag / 1.2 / 1.29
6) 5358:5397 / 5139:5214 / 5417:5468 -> 0.27 mag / 1.12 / 1.29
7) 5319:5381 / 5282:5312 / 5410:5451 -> 0.06 mag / 1.12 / 1.26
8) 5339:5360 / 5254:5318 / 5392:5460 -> 0.04 mag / 1.15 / 1.3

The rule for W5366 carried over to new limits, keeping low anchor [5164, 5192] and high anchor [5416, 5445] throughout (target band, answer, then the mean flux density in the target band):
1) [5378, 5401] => 2.7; 1.07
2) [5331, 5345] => -0.2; 1.19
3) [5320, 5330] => -0.9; 1.27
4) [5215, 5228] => -0.7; 1.16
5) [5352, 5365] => 2.6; 0.954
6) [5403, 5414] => 0.4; 1.18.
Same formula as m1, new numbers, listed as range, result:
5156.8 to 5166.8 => 1.11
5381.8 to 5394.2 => 0.956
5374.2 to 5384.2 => 0.861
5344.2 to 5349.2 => 1.3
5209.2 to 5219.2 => 1.25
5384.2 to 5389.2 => 0.887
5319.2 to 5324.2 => 1.07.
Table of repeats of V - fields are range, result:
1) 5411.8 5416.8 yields 1.2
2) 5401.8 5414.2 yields 1.18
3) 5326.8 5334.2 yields 1.41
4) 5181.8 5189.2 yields 1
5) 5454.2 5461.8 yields 1.33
